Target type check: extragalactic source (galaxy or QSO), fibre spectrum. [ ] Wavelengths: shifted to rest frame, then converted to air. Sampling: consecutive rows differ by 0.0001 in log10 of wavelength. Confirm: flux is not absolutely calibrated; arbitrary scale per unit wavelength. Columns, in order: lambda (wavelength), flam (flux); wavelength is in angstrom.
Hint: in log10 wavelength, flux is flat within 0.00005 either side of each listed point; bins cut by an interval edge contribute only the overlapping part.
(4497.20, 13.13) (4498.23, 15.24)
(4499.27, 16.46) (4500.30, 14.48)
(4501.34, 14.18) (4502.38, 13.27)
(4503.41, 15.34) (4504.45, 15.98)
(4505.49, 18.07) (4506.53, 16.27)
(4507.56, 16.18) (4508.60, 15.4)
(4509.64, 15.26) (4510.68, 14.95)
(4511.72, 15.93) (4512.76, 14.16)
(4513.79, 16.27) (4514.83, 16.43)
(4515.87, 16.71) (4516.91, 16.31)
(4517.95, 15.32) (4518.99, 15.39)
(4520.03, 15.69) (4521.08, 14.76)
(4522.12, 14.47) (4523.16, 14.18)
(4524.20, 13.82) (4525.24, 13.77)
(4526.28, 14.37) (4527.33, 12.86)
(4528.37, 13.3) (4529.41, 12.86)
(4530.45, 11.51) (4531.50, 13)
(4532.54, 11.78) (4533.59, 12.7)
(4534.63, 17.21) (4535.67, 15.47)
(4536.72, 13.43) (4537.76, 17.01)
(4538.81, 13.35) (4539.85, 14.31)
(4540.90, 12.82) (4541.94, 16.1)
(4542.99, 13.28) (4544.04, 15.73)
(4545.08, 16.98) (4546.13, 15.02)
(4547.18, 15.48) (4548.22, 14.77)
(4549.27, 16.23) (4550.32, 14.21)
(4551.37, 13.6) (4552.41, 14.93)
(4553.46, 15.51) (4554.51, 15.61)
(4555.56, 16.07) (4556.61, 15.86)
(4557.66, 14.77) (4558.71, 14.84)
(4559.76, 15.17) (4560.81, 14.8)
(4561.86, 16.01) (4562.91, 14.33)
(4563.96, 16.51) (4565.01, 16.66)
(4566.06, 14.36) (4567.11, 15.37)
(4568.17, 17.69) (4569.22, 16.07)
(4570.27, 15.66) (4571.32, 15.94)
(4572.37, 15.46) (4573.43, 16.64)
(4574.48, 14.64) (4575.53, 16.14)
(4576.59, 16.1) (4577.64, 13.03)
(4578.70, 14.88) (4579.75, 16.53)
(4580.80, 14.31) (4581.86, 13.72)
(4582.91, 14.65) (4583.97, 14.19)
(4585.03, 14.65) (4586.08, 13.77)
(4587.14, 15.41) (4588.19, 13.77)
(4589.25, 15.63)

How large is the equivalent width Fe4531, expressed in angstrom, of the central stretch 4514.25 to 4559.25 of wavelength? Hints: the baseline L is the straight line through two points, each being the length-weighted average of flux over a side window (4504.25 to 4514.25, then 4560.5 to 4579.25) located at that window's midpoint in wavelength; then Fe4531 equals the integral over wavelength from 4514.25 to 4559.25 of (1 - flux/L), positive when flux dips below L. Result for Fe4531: 2.9 angstrom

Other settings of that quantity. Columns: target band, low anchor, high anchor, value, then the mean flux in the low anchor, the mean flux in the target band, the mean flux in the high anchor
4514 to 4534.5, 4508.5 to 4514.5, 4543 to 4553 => 1.4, 15.4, 14.3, 15.1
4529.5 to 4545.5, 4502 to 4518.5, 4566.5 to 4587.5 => 1.3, 15.8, 14.3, 15.2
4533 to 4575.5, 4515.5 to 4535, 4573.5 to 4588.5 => -2.3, 14.2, 15.3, 14.8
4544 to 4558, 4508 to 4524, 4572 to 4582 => -0.1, 15.4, 15.3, 15.2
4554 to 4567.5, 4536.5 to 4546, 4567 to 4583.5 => -0.2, 14.8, 15.4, 15.4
